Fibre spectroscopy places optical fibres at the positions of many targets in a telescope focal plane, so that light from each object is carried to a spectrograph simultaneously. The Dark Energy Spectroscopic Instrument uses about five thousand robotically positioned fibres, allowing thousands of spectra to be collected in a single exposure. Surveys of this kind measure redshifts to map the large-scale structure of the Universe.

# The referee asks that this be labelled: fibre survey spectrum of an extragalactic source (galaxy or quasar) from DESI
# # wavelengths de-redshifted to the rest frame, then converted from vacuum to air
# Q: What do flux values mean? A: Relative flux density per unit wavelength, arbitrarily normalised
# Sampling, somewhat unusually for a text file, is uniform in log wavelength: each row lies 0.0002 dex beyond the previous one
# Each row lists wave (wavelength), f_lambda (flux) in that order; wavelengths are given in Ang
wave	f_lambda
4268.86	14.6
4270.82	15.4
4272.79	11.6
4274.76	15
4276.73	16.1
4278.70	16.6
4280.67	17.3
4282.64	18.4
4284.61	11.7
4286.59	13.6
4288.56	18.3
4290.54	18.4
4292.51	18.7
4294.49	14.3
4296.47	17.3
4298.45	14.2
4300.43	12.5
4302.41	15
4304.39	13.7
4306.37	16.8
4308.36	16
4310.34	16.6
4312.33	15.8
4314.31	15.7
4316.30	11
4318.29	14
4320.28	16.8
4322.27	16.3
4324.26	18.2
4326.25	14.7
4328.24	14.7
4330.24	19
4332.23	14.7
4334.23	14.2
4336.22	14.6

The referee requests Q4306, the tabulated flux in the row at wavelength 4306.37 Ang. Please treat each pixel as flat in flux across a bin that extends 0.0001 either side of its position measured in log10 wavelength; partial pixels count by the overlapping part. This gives 16.8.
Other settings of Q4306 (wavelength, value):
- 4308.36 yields 16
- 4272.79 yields 11.6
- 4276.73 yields 16.1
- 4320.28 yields 16.8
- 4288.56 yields 18.3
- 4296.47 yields 17.3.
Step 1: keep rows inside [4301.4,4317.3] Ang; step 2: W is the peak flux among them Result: 16.8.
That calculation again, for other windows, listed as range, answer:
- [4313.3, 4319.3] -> 15.7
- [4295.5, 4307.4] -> 17.3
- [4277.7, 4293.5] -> 18.7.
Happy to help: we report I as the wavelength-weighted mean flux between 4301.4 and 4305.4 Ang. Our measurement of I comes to 14.4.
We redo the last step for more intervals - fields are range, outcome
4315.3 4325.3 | 15.3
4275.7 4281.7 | 16.7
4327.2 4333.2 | 16.1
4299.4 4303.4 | 13.8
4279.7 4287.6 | 15.3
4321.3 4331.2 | 16.6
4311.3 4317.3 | 14.2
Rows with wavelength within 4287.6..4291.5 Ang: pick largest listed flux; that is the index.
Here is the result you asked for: 18.4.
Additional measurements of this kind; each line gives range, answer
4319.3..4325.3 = 18.2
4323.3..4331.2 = 19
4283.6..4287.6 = 13.6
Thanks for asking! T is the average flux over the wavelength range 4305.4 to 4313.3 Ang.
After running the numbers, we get 16.3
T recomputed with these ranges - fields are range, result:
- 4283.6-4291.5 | 15.5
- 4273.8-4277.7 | 15.5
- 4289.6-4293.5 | 18.6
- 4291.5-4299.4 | 16.1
